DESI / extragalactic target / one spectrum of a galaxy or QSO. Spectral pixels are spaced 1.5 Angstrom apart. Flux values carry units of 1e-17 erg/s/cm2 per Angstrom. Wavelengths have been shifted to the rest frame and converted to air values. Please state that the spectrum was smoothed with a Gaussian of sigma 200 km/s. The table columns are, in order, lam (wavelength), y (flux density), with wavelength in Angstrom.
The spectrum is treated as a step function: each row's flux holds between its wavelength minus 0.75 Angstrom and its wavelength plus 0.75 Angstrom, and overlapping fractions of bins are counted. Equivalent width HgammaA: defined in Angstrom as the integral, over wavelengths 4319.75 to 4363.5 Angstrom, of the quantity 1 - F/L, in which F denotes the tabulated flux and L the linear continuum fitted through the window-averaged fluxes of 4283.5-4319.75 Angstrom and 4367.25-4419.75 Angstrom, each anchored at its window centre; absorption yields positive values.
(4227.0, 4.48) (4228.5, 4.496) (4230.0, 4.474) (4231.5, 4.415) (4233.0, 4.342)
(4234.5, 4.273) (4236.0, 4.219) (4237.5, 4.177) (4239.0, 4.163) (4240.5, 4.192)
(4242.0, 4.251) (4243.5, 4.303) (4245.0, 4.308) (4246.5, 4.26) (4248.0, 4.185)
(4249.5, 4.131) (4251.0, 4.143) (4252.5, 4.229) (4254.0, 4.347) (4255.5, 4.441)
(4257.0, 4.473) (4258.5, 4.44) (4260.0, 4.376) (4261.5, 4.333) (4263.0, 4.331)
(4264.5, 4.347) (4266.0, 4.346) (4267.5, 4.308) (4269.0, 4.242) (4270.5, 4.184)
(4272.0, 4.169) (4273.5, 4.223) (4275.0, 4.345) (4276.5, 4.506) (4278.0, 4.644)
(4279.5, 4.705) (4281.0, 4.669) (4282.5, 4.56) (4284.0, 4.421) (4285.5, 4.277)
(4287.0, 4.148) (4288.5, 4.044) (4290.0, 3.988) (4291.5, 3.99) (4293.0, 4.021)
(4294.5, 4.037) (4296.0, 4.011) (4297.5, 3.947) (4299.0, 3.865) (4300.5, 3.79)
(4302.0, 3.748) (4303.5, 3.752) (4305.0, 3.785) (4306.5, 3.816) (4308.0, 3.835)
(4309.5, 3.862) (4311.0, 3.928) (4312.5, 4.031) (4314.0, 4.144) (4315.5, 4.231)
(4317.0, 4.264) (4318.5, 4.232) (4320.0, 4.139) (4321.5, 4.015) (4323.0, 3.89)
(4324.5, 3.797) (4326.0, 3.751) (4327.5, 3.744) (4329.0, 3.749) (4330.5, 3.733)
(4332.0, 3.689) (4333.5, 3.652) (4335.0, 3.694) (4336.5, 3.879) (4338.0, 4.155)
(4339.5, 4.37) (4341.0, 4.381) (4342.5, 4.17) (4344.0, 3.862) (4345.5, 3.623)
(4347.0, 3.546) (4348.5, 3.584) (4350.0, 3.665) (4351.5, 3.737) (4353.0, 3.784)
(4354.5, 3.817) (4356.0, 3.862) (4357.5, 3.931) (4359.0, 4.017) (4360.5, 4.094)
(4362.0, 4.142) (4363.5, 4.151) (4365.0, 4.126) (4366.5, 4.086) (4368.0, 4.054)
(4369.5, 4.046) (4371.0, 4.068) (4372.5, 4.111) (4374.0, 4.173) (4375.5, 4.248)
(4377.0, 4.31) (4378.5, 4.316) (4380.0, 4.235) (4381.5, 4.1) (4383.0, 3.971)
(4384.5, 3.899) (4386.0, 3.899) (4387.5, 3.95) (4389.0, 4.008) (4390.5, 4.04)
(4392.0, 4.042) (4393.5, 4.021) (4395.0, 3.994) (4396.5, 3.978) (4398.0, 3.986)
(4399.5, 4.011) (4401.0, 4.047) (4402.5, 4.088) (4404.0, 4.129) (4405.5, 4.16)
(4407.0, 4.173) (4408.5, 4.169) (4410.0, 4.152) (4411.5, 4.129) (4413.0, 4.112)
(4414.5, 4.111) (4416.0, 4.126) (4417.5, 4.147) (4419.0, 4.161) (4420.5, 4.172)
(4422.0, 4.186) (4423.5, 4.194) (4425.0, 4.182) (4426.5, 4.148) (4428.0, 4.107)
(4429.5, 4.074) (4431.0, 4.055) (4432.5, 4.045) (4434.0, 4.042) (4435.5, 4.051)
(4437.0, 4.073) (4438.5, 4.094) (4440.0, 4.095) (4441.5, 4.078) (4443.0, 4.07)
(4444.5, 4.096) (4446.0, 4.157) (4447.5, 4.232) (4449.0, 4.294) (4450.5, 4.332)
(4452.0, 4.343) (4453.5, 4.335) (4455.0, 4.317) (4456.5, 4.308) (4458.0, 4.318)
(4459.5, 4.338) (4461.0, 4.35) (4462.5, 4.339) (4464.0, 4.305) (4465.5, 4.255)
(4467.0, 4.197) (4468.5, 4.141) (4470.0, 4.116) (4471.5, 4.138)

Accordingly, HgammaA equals 1.8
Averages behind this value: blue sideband 4.01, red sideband 4.09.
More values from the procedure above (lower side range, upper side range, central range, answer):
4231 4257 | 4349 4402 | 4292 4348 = 2.8 Angstrom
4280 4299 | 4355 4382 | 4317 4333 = 1.0 Angstrom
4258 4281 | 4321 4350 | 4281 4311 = 1.1 Angstrom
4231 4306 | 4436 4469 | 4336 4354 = 1.4 Angstrom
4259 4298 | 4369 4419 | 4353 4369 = 0.5 Angstrom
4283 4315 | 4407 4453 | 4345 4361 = 1.0 Angstrom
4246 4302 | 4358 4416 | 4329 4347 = 1.1 Angstrom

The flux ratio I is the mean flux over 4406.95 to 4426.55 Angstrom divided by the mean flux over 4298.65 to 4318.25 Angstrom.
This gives 1.1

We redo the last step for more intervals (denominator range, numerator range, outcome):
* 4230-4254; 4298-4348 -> 0.92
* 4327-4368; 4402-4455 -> 1.06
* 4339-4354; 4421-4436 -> 1.06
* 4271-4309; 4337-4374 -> 0.96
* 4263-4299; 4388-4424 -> 0.96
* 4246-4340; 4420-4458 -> 1.01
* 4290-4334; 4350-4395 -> 1.03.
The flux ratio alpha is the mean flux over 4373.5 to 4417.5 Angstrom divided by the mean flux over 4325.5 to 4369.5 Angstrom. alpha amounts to 1.0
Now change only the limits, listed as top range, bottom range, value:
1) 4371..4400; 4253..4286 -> 0.93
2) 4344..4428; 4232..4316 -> 0.96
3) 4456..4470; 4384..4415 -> 1.05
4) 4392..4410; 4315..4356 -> 1.05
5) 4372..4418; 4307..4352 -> 1.05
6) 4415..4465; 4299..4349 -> 1.07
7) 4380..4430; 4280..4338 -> 1.03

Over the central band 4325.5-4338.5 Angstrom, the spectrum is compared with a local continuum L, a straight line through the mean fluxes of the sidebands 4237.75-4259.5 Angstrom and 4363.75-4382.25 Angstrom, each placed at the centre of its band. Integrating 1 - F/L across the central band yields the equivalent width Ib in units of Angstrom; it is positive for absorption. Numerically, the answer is 1.30 Angstrom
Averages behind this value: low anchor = 4.28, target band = 3.78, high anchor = 4.16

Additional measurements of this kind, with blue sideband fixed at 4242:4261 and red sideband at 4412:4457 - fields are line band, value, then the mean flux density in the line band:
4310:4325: 0.64 Angstrom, 4.07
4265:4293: -0.22 Angstrom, 4.31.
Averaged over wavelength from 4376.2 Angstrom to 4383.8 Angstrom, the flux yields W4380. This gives 4.18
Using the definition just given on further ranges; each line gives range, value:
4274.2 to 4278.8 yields 4.5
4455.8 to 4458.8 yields 4.31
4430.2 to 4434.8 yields 4.05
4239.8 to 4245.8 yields 4.26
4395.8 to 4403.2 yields 4.02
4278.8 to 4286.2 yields 4.53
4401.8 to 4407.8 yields 4.14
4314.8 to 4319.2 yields 4.24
